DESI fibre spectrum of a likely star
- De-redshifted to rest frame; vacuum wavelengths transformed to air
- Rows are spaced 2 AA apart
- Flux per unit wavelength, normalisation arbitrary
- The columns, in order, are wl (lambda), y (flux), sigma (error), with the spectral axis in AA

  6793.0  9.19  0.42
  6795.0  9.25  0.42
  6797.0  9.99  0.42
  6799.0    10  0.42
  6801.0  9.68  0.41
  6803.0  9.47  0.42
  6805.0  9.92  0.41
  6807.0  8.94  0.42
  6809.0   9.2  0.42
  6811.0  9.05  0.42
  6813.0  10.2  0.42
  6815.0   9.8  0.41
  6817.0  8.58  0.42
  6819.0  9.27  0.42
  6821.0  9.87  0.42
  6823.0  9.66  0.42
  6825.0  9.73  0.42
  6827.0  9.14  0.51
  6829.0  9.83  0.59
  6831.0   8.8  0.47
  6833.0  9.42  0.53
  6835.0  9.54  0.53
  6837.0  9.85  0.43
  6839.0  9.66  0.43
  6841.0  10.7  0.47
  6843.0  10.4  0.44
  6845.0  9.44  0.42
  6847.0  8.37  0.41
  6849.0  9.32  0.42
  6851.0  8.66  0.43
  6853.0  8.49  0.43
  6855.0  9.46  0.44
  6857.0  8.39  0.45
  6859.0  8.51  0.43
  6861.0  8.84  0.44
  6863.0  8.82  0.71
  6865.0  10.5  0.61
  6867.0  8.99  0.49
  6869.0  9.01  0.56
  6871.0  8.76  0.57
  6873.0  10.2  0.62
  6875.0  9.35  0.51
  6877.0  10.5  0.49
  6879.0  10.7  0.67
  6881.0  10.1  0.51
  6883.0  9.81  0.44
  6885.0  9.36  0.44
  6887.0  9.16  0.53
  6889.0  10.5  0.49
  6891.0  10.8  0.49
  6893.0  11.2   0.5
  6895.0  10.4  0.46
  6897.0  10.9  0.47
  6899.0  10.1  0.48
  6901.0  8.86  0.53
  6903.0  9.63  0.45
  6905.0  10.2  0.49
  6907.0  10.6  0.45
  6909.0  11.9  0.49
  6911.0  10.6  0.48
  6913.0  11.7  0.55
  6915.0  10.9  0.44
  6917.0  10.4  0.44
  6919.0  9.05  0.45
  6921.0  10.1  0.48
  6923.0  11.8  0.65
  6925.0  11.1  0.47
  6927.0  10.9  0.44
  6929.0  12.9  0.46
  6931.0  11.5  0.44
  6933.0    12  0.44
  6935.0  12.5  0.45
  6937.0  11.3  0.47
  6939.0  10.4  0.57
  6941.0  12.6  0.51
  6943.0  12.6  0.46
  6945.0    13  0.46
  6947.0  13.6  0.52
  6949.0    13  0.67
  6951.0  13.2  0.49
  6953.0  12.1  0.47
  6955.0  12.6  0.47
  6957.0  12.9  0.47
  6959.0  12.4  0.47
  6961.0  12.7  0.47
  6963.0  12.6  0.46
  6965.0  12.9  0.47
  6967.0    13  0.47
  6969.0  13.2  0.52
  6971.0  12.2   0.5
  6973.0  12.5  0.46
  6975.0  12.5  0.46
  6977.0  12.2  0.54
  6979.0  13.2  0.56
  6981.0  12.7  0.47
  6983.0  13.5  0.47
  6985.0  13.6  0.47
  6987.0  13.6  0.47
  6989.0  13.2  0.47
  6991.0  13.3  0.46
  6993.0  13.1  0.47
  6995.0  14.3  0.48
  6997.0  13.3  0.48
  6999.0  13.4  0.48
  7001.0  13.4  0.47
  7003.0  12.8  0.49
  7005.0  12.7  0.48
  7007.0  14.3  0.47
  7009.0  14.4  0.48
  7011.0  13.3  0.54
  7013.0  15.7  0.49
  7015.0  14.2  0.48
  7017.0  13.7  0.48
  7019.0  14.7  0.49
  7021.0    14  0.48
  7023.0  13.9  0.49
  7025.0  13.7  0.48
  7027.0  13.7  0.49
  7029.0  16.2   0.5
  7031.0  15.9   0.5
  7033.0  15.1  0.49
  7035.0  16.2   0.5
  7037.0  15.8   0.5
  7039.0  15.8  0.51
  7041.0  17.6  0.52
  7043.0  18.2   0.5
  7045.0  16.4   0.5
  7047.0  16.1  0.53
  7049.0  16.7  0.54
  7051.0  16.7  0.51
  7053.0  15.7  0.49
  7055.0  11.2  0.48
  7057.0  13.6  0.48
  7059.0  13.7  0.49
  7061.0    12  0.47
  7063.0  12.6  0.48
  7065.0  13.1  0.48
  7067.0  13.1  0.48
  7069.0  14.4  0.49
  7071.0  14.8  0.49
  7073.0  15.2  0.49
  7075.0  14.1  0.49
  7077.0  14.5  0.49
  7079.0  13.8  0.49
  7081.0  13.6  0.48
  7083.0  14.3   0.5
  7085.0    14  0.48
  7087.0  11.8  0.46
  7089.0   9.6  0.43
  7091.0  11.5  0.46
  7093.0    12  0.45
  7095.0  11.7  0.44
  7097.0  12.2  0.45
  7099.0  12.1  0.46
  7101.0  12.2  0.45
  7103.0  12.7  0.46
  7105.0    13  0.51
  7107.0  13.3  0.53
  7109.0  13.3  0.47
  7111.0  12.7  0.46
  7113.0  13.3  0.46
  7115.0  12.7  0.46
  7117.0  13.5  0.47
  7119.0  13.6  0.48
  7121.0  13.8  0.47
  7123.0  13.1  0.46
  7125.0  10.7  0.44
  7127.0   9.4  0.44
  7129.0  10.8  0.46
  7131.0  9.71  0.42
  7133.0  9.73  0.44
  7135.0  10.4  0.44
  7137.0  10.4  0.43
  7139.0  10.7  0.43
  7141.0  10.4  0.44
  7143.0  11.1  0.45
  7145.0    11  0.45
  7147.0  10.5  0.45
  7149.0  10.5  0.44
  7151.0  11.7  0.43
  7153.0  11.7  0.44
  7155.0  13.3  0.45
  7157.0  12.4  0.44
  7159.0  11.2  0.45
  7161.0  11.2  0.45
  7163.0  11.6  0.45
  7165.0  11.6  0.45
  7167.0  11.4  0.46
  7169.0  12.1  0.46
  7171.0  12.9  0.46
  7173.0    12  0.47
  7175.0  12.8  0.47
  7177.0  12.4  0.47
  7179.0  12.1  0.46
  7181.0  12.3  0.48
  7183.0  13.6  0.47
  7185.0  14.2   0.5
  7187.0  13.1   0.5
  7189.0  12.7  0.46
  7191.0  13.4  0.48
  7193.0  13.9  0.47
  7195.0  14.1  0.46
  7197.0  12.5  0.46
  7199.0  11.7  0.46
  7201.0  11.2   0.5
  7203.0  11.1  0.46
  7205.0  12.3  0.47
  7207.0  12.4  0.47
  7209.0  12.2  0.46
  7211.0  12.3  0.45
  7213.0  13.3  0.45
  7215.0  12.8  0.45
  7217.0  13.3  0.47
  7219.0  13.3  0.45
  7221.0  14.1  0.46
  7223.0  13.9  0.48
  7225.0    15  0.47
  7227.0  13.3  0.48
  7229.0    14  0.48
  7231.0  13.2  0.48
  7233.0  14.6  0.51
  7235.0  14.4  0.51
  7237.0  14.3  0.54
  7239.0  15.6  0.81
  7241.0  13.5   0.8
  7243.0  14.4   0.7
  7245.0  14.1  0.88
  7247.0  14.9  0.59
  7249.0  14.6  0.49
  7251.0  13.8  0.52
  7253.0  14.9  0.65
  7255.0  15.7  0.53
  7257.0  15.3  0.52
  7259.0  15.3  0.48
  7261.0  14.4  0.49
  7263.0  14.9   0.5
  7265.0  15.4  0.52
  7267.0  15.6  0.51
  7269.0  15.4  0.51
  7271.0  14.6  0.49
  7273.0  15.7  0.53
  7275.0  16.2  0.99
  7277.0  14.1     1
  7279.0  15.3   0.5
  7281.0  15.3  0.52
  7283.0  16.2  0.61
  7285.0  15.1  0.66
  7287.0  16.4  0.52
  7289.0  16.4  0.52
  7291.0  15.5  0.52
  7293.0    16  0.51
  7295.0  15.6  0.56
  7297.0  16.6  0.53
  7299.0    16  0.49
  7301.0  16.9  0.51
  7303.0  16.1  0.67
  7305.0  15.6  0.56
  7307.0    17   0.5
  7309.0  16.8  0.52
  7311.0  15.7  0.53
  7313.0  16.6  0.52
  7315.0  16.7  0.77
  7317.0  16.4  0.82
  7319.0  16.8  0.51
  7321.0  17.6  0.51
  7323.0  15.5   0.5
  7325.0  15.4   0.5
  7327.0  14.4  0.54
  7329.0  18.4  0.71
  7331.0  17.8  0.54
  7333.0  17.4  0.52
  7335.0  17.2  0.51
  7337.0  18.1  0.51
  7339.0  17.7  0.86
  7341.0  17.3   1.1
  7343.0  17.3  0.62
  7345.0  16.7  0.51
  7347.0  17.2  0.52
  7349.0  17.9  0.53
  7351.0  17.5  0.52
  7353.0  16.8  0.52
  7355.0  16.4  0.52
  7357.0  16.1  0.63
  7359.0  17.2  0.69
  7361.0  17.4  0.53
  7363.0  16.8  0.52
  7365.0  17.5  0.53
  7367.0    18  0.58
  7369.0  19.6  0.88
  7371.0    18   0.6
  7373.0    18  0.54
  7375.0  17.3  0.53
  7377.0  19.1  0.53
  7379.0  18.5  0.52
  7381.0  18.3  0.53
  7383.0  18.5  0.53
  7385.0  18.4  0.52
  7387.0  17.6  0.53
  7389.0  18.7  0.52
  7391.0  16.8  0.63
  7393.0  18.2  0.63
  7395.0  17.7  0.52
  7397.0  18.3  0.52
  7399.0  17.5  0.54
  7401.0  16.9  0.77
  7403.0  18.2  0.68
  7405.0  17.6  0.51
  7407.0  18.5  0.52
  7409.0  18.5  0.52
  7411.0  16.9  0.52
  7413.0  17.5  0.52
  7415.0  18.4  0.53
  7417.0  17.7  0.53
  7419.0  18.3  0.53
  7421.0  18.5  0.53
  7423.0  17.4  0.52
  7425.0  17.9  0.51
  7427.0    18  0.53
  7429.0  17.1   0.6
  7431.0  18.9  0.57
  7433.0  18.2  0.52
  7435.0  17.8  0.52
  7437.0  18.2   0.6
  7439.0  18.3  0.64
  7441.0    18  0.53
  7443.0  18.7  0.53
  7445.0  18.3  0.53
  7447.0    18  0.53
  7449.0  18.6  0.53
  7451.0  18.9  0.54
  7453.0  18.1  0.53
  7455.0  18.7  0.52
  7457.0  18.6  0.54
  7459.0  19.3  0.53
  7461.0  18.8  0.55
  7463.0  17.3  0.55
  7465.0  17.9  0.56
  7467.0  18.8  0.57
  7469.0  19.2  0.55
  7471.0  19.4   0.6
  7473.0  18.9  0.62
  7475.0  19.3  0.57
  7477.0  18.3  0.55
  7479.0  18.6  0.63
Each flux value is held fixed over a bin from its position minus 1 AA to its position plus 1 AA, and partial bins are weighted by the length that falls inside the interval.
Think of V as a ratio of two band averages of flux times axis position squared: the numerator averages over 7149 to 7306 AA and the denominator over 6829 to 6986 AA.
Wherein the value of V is 1.4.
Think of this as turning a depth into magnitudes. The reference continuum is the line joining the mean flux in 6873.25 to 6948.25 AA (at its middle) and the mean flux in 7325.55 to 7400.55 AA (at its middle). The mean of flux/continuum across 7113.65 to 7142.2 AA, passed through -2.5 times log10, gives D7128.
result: 0.233 mag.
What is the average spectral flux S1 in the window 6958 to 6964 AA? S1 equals 12.6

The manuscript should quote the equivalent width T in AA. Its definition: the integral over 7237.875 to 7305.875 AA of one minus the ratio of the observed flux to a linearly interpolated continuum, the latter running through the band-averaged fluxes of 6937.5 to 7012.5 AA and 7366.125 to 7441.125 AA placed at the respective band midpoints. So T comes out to 4.8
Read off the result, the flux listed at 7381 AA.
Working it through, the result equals 18.3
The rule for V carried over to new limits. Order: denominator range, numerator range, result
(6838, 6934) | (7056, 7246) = 1.35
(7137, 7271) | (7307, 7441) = 1.40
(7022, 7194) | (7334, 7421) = 1.47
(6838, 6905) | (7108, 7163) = 1.30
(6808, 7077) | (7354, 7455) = 1.70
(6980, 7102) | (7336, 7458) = 1.41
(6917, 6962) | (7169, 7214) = 1.13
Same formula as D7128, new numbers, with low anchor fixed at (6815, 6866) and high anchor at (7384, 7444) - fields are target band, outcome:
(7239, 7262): 0.060 mag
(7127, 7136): 0.335 mag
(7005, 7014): -0.196 mag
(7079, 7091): 0.030 mag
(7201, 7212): 0.232 mag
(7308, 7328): 0.021 mag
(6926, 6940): -0.089 mag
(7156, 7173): 0.201 mag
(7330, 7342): -0.050 mag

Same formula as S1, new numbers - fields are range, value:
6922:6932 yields 11.6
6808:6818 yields 9.37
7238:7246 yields 14.4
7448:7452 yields 18.8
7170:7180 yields 12.4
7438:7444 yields 18.3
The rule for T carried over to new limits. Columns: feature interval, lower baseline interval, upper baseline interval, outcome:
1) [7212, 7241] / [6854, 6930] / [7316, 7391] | 2.8 AA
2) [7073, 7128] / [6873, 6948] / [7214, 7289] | 1.1 AA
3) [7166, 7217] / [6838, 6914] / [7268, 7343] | 6.8 AA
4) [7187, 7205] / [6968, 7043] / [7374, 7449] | 3.7 AA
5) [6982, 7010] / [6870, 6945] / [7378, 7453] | -3.5 AA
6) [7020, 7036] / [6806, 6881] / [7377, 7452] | -3.4 AA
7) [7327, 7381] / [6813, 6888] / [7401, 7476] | -1.7 AA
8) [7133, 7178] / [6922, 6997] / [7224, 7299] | 8.6 AA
